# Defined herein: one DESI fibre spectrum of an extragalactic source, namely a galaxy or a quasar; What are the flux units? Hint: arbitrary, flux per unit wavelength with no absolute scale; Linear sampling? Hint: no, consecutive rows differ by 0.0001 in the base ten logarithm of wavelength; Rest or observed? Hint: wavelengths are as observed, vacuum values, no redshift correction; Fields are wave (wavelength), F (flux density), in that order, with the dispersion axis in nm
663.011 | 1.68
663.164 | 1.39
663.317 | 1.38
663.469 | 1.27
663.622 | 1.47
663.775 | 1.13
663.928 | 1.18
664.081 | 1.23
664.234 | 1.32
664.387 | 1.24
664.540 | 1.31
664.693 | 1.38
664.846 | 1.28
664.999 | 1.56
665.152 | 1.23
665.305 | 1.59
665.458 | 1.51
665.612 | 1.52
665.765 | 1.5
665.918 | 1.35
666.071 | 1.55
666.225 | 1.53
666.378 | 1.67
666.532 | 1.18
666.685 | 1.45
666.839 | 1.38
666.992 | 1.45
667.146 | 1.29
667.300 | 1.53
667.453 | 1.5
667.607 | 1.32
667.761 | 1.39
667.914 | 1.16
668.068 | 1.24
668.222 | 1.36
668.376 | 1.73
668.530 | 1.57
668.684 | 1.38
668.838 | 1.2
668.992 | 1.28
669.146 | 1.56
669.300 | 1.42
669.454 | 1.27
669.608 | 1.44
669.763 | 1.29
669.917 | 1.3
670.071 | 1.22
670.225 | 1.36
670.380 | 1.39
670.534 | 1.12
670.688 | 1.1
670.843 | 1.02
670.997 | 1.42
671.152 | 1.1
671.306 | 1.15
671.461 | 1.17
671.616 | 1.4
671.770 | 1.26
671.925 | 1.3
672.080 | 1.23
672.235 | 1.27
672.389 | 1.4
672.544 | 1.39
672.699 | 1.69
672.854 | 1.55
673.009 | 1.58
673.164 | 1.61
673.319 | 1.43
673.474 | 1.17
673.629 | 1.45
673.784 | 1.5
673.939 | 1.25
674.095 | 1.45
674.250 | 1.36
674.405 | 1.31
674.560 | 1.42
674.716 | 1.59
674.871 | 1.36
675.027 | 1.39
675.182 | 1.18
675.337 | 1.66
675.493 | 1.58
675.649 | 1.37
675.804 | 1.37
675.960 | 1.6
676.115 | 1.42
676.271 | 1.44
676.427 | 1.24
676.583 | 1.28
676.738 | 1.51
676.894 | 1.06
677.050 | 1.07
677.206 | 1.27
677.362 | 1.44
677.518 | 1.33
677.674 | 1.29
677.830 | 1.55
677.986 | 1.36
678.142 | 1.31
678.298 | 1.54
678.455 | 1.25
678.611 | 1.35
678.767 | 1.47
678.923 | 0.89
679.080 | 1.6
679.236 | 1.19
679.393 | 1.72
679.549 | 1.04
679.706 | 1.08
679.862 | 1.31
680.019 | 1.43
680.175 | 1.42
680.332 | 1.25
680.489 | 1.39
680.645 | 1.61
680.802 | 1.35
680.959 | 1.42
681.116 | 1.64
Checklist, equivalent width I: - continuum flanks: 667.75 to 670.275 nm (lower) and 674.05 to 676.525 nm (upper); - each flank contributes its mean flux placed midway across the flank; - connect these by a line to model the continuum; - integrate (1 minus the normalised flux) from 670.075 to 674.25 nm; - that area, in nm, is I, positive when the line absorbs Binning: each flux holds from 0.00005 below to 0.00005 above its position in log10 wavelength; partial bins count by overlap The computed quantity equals 0.17 nm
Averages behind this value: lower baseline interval 1.36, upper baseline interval 1.42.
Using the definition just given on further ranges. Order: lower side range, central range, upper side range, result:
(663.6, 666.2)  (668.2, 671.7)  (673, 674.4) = 0.200 nm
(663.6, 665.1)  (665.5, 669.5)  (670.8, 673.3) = -0.283 nm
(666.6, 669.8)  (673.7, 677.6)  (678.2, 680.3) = -0.085 nm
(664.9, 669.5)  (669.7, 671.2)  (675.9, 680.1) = 0.174 nm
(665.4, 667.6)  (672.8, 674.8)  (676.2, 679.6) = -0.088 nm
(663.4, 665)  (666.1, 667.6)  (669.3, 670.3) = -0.152 nm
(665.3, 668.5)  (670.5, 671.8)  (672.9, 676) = 0.218 nm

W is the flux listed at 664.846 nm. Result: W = 1.28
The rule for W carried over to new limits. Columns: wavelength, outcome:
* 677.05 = 1.07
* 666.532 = 1.18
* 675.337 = 1.66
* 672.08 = 1.23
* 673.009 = 1.58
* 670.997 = 1.42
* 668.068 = 1.24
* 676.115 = 1.42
